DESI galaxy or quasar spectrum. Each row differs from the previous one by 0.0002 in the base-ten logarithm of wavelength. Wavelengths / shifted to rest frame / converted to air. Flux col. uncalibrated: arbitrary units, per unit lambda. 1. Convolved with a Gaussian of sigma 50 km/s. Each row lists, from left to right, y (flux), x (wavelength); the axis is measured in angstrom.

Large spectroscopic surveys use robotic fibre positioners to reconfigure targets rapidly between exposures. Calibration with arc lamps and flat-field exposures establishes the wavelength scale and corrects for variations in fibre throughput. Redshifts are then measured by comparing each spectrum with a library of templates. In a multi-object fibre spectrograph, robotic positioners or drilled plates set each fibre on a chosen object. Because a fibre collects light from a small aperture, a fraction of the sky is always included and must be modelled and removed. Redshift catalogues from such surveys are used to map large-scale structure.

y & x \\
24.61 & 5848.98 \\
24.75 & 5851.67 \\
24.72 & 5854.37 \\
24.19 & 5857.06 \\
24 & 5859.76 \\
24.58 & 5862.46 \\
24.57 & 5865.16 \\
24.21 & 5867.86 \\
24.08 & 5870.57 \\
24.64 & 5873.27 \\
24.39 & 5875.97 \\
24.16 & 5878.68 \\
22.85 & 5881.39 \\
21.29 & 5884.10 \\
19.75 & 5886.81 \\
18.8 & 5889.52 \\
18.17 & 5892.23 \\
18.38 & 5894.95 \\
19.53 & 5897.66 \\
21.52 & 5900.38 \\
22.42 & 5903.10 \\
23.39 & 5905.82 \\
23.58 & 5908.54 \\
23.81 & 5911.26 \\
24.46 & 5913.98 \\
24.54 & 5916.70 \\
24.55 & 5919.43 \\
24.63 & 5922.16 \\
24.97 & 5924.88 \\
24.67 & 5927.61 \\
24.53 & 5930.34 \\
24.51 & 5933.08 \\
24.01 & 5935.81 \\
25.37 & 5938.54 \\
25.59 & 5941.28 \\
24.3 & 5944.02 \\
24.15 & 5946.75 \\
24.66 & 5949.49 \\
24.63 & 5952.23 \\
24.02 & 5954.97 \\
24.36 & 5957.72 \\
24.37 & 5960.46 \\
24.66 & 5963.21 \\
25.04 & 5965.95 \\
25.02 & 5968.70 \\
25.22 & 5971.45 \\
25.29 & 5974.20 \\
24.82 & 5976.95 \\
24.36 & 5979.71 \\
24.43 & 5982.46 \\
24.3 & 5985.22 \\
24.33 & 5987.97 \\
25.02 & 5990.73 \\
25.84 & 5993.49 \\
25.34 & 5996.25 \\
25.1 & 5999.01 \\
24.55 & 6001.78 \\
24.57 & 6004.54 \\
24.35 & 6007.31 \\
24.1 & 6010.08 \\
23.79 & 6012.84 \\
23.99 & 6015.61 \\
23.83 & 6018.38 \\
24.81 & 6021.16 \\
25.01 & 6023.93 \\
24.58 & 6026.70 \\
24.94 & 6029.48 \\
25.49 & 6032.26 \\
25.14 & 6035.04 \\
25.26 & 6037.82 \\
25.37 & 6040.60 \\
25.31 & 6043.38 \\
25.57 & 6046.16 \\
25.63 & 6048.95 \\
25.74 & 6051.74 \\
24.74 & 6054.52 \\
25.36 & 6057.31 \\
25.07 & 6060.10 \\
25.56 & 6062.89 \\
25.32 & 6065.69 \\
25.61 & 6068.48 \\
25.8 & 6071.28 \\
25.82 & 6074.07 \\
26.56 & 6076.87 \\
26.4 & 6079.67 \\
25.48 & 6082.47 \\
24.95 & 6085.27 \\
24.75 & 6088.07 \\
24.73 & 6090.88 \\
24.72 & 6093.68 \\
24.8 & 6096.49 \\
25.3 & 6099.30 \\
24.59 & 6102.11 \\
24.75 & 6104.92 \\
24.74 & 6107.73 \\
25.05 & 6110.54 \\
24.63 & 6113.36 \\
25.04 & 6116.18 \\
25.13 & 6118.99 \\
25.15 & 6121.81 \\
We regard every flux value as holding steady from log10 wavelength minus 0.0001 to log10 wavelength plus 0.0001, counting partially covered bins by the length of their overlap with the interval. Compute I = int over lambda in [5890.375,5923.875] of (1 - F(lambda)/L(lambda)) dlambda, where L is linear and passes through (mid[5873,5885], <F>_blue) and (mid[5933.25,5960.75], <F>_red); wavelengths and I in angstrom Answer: 2.14 angstrom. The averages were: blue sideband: 23.4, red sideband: 24.6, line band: 22.4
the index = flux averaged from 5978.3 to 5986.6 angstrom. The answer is 24.4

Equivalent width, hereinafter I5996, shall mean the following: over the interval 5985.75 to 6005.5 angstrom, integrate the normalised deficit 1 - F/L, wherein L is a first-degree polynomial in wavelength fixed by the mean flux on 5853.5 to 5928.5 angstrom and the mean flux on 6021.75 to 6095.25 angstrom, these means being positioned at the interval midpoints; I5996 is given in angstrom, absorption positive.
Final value -0.4 angstrom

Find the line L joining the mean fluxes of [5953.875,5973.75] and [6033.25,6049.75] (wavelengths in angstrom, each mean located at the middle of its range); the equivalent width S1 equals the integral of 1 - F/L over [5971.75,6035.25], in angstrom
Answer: 0.9 angstrom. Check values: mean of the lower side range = 24.7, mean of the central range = 24.7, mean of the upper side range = 25.4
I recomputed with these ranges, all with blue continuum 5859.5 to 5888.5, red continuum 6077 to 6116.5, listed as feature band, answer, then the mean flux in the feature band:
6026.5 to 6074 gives -1.25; 25.4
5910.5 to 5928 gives -0.57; 24.5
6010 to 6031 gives 0.07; 24.4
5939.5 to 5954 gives -0.43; 24.7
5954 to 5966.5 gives -0.22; 24.5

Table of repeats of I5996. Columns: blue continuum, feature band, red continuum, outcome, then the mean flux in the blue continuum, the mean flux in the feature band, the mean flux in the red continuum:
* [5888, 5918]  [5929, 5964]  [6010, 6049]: -2.7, 21.7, 24.5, 24.9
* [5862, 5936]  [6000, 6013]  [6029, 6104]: 0.1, 23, 24.3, 25.3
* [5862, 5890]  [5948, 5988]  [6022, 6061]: -0.6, 23.1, 24.6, 25.2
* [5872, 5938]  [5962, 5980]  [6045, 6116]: -0.9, 22.8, 25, 25.3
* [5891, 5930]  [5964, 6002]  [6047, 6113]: -1.7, 22.8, 24.9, 25.3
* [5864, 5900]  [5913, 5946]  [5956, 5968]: -1.6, 21.9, 24.7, 24.6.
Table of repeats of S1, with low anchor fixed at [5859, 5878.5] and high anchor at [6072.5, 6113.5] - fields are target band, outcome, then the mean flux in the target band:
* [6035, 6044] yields -0.11 angstrom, 25.3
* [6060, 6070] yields -0.15 angstrom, 25.4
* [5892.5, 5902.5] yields 1.89 angstrom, 19.8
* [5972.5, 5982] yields -0.02 angstrom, 24.8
